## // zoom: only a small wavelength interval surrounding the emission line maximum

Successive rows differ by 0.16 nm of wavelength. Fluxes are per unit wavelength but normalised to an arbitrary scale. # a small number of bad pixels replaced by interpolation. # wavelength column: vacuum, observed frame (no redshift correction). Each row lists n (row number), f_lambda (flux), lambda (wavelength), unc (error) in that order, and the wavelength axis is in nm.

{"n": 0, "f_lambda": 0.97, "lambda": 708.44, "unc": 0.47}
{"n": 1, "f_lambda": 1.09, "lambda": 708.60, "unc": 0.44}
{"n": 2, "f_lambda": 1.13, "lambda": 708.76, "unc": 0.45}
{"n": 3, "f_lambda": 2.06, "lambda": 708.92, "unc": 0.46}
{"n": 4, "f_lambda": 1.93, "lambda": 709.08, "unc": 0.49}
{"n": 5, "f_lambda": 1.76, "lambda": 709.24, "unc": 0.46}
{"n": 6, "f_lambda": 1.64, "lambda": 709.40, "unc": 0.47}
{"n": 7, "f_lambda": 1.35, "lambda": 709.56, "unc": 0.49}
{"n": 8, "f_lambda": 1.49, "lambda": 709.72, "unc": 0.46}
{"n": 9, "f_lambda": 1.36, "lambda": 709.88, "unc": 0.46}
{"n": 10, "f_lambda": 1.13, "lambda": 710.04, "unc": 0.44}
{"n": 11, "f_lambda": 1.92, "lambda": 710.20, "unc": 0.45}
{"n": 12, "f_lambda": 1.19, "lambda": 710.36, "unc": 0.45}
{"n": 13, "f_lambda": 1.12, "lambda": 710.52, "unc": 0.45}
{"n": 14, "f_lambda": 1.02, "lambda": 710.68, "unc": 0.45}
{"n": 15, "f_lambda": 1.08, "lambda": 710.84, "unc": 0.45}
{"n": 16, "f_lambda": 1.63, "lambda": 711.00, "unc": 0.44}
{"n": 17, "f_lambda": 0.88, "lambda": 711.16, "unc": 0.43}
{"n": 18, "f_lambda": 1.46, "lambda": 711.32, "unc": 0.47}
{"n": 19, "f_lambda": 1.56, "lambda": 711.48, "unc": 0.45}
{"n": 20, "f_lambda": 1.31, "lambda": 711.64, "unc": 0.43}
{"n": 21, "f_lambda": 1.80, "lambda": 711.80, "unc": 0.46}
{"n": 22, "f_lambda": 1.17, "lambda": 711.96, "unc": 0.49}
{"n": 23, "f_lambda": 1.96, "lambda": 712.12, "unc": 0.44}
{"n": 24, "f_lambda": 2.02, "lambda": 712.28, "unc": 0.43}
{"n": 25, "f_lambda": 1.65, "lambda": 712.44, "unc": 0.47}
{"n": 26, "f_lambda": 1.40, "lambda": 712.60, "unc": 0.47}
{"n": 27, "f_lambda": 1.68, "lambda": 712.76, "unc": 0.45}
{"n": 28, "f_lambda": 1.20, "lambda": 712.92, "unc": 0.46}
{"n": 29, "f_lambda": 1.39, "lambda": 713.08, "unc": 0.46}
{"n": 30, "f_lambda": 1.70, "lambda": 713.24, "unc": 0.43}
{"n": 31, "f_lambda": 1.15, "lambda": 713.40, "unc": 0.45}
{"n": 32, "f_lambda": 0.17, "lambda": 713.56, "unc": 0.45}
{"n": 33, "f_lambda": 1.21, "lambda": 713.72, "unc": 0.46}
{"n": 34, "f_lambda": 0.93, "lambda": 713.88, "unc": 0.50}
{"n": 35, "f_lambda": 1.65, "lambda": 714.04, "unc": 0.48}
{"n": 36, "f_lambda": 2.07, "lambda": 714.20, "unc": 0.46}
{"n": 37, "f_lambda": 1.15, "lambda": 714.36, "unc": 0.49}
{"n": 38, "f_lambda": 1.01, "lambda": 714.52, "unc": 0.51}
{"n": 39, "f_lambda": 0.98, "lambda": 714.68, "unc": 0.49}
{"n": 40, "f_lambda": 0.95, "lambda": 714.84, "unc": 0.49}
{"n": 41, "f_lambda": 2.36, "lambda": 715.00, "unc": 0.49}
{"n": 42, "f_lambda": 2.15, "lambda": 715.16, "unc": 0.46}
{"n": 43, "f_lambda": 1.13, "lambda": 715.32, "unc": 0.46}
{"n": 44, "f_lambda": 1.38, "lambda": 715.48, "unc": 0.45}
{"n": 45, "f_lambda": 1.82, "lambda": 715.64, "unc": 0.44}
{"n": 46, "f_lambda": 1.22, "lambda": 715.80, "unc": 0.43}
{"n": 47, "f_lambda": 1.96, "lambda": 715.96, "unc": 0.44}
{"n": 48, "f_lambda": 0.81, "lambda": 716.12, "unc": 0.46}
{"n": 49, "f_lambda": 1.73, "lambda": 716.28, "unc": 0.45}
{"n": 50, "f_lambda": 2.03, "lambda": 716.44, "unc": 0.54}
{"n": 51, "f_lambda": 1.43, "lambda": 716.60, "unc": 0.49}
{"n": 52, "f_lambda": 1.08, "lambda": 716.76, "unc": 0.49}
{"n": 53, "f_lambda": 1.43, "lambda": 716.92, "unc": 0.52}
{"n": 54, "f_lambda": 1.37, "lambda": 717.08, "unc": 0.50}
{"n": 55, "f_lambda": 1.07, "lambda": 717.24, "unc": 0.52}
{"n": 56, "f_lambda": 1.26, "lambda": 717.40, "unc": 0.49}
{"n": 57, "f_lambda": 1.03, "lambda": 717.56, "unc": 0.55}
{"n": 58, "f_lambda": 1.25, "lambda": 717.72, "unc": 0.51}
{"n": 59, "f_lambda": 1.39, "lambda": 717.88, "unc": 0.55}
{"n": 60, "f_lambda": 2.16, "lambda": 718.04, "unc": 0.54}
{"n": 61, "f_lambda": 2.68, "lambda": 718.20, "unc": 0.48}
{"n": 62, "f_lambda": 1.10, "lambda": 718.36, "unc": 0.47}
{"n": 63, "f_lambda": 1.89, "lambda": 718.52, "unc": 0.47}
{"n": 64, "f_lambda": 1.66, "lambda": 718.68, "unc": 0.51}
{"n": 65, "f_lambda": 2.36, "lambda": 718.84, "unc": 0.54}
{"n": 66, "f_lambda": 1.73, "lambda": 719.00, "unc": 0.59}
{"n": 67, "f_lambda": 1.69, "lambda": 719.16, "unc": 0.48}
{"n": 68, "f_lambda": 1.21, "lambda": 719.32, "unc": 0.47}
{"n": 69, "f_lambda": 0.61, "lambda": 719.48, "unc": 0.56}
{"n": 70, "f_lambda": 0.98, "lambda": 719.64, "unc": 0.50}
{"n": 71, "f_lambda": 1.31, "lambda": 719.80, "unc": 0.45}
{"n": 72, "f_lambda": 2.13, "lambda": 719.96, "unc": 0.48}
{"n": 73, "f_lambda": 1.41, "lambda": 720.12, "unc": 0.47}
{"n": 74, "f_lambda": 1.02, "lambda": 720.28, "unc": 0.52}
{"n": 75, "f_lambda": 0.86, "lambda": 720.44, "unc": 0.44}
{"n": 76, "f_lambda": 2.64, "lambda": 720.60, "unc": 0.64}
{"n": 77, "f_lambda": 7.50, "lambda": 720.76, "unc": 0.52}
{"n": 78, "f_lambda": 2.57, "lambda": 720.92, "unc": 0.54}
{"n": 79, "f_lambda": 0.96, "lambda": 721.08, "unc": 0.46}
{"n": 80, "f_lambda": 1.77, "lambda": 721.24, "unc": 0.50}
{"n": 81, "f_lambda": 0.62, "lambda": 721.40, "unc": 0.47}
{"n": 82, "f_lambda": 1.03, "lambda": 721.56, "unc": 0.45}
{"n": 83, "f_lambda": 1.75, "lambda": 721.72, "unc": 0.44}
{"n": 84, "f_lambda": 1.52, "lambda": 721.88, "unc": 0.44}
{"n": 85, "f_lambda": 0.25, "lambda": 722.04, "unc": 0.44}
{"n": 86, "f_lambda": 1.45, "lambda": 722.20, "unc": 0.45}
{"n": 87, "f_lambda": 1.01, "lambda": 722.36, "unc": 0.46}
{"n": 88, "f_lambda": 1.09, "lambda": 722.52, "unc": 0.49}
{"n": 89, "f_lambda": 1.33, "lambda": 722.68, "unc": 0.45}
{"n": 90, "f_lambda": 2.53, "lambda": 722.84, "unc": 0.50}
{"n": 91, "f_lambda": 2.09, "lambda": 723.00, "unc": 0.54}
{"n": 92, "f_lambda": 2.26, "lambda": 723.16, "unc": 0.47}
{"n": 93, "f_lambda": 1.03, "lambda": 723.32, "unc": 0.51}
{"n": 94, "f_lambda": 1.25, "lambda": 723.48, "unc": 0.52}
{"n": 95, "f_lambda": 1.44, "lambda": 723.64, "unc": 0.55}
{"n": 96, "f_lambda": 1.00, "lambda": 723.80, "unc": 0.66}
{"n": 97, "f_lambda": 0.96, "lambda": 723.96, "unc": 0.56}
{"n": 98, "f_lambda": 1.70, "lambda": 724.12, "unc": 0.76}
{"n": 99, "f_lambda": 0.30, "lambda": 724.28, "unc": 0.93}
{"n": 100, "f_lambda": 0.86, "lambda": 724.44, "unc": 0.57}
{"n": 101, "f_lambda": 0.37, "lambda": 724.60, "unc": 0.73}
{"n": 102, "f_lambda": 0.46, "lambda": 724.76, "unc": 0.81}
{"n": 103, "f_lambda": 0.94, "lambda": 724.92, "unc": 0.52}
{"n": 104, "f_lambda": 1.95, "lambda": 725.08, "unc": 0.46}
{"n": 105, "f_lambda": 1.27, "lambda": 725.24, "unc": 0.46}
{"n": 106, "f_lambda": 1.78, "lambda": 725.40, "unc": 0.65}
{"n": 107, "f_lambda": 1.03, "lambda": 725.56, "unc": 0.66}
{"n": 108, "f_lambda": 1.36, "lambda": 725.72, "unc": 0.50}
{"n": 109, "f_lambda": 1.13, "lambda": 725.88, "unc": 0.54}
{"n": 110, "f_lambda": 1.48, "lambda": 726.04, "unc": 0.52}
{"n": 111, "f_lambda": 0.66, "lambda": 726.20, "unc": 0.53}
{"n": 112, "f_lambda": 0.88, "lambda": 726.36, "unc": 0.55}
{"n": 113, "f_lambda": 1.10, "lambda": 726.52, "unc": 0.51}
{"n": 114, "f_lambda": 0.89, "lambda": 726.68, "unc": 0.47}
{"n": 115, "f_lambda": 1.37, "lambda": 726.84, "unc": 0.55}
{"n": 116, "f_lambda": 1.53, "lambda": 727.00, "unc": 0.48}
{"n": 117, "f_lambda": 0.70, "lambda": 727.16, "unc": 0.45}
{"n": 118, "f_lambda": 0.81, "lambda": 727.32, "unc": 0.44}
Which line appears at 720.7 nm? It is H-alpha 6563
